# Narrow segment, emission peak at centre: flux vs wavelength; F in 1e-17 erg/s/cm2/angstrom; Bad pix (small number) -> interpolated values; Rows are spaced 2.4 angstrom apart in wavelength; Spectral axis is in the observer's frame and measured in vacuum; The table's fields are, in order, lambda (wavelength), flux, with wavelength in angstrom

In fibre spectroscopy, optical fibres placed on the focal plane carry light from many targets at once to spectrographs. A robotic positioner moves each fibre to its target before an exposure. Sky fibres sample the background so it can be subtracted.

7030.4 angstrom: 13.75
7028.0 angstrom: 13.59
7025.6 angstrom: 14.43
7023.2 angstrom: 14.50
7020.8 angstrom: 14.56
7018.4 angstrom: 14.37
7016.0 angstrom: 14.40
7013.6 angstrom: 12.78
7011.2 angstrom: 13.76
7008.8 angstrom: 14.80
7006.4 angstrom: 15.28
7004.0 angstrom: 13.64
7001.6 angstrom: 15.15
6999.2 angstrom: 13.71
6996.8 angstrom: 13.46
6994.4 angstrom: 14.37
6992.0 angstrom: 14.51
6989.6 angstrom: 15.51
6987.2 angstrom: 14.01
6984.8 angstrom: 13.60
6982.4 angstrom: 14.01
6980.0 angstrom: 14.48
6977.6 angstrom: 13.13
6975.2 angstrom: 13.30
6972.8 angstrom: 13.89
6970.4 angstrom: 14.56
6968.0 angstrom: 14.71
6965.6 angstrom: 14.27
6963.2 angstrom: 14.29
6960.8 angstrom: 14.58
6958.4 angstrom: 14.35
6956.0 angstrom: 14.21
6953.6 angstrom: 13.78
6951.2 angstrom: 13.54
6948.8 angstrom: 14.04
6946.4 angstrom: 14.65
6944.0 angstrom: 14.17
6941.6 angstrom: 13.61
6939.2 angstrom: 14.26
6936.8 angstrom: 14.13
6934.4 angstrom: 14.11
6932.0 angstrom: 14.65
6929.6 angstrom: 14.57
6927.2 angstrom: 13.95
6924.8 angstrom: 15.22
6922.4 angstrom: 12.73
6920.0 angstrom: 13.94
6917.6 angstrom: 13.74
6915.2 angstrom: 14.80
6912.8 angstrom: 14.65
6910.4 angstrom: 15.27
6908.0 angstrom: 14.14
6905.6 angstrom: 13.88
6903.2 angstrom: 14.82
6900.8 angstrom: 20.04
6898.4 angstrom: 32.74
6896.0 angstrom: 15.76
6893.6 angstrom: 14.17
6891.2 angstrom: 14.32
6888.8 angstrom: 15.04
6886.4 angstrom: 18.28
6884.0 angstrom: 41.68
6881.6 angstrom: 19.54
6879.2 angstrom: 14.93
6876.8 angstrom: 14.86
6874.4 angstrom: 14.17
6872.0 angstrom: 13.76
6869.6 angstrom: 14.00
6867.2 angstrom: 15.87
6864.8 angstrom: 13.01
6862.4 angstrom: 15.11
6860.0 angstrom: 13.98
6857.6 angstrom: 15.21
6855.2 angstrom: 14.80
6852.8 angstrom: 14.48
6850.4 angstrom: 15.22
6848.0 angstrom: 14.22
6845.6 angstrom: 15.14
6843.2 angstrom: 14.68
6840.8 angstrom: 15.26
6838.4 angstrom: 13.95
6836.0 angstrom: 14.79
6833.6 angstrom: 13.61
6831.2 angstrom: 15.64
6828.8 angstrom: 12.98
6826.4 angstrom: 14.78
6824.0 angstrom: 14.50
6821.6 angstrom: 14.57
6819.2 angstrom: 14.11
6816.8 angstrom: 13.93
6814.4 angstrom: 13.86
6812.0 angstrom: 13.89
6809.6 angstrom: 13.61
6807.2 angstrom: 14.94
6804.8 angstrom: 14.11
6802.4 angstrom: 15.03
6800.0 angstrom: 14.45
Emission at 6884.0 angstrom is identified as [S II] 6716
